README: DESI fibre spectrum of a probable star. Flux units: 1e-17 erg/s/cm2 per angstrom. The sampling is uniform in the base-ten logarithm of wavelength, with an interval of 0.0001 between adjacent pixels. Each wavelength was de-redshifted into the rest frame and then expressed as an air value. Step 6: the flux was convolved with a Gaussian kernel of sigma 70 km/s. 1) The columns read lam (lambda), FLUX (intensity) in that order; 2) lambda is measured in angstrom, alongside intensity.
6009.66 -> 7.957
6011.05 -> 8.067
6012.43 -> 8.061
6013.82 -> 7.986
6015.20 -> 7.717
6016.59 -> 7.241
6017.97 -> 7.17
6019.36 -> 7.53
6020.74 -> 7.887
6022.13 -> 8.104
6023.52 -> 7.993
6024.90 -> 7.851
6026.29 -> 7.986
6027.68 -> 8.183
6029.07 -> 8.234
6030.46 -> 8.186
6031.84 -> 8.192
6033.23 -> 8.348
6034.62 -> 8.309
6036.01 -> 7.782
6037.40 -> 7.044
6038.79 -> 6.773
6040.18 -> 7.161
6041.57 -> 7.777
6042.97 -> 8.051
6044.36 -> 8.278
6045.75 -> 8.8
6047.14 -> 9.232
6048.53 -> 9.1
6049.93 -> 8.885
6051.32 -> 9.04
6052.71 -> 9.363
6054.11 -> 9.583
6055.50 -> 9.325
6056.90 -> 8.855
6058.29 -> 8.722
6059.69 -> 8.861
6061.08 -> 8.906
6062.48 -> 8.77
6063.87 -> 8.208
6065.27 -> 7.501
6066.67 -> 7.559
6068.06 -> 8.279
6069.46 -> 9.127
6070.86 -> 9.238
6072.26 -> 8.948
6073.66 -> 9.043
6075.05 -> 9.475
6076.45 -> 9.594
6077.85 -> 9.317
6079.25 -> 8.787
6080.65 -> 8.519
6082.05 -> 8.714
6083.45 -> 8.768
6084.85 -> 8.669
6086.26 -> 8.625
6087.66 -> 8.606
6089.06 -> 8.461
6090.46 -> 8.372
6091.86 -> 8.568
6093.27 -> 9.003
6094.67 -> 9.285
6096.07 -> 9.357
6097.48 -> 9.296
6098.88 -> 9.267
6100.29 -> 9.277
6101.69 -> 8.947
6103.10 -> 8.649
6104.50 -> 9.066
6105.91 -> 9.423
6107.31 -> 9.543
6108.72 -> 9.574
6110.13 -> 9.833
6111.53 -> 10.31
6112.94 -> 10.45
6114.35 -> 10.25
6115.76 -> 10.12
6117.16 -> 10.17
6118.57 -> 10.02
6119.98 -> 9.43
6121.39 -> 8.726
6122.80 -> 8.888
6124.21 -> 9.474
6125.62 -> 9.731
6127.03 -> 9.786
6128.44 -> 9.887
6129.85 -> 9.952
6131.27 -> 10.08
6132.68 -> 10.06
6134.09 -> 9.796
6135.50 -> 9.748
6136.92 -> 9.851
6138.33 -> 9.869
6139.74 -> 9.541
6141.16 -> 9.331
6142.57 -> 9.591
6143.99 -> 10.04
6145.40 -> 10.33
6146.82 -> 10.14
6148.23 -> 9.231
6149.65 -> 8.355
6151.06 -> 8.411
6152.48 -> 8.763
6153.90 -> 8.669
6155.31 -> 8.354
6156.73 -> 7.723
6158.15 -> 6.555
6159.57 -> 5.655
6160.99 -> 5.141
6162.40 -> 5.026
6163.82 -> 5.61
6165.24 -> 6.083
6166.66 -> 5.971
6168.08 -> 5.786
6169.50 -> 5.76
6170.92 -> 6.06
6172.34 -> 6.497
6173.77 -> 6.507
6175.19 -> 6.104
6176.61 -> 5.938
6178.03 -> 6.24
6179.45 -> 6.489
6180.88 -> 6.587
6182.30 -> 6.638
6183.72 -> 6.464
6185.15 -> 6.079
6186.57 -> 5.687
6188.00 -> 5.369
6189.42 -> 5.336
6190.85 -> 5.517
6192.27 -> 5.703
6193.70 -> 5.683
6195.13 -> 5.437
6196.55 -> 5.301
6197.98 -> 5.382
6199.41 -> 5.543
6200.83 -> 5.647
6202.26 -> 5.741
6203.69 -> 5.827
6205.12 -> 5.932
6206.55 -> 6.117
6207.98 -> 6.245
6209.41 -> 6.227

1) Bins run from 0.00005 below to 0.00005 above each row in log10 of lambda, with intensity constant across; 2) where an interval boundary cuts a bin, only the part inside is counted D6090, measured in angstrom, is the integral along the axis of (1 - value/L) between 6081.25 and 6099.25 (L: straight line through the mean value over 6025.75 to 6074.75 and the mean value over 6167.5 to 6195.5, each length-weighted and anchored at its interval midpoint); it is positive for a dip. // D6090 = -2.6 angstrom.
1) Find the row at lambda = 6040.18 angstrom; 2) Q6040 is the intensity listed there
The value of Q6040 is 7.161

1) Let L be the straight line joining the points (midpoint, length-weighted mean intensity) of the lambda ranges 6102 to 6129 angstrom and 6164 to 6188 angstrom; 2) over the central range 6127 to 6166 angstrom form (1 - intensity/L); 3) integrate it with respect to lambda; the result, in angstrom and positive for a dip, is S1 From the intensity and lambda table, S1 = -3.4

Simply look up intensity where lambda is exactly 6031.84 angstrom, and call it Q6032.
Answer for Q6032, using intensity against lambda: 8.192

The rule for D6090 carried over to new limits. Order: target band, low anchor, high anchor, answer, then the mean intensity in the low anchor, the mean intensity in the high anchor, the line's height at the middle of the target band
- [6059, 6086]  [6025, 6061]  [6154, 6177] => -3.0 angstrom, 8.4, 6.24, 7.88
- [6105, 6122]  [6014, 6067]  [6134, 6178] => -4.1 angstrom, 8.23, 7.7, 7.89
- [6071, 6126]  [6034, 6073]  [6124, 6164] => -3.8 angstrom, 8.48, 8.81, 8.65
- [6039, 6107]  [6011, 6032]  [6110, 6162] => -2.5 angstrom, 7.89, 9.22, 8.49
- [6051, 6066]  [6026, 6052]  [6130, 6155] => -0.7 angstrom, 8.18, 9.51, 8.43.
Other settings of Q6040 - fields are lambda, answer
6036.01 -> 7.782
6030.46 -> 8.186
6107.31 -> 9.543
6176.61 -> 5.938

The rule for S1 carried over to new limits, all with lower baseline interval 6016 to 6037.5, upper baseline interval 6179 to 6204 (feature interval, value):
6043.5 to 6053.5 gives -1.73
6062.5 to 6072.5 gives -1.39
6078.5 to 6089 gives -2.17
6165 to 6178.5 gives -0.11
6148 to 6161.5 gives -3.00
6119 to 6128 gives -3.66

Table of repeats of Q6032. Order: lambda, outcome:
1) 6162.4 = 5.026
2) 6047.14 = 9.232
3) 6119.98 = 9.43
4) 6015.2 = 7.717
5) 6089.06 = 8.461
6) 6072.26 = 8.948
